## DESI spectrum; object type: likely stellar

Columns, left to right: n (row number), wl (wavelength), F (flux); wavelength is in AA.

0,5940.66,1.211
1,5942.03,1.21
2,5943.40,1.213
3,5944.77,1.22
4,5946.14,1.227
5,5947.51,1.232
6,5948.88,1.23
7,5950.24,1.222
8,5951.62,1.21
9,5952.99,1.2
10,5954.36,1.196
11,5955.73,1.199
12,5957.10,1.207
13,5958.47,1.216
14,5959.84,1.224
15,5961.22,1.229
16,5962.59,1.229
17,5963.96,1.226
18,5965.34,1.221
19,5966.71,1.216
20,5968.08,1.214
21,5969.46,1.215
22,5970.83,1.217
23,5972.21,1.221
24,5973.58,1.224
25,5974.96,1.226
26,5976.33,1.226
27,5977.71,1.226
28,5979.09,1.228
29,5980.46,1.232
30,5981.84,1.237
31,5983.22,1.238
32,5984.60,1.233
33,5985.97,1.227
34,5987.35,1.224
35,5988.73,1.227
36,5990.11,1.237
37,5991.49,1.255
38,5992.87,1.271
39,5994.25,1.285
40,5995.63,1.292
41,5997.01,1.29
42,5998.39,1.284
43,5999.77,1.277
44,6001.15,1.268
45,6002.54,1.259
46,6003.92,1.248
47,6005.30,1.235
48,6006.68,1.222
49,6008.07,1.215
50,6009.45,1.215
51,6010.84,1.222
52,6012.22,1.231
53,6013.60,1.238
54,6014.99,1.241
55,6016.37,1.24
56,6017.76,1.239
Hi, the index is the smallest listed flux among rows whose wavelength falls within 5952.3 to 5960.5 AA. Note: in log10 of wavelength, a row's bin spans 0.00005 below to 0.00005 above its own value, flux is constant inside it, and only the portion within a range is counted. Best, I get 1.196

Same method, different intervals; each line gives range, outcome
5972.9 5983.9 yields 1.224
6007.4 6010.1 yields 1.215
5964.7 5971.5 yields 1.214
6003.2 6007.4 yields 1.222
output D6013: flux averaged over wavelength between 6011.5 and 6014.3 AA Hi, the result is 1.24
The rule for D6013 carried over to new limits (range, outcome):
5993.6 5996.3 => 1.29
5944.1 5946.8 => 1.22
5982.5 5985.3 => 1.24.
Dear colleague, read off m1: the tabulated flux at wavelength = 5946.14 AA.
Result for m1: 1.227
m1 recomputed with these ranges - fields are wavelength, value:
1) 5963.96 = 1.226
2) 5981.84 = 1.237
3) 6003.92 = 1.248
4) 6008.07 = 1.215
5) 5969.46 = 1.215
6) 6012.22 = 1.231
